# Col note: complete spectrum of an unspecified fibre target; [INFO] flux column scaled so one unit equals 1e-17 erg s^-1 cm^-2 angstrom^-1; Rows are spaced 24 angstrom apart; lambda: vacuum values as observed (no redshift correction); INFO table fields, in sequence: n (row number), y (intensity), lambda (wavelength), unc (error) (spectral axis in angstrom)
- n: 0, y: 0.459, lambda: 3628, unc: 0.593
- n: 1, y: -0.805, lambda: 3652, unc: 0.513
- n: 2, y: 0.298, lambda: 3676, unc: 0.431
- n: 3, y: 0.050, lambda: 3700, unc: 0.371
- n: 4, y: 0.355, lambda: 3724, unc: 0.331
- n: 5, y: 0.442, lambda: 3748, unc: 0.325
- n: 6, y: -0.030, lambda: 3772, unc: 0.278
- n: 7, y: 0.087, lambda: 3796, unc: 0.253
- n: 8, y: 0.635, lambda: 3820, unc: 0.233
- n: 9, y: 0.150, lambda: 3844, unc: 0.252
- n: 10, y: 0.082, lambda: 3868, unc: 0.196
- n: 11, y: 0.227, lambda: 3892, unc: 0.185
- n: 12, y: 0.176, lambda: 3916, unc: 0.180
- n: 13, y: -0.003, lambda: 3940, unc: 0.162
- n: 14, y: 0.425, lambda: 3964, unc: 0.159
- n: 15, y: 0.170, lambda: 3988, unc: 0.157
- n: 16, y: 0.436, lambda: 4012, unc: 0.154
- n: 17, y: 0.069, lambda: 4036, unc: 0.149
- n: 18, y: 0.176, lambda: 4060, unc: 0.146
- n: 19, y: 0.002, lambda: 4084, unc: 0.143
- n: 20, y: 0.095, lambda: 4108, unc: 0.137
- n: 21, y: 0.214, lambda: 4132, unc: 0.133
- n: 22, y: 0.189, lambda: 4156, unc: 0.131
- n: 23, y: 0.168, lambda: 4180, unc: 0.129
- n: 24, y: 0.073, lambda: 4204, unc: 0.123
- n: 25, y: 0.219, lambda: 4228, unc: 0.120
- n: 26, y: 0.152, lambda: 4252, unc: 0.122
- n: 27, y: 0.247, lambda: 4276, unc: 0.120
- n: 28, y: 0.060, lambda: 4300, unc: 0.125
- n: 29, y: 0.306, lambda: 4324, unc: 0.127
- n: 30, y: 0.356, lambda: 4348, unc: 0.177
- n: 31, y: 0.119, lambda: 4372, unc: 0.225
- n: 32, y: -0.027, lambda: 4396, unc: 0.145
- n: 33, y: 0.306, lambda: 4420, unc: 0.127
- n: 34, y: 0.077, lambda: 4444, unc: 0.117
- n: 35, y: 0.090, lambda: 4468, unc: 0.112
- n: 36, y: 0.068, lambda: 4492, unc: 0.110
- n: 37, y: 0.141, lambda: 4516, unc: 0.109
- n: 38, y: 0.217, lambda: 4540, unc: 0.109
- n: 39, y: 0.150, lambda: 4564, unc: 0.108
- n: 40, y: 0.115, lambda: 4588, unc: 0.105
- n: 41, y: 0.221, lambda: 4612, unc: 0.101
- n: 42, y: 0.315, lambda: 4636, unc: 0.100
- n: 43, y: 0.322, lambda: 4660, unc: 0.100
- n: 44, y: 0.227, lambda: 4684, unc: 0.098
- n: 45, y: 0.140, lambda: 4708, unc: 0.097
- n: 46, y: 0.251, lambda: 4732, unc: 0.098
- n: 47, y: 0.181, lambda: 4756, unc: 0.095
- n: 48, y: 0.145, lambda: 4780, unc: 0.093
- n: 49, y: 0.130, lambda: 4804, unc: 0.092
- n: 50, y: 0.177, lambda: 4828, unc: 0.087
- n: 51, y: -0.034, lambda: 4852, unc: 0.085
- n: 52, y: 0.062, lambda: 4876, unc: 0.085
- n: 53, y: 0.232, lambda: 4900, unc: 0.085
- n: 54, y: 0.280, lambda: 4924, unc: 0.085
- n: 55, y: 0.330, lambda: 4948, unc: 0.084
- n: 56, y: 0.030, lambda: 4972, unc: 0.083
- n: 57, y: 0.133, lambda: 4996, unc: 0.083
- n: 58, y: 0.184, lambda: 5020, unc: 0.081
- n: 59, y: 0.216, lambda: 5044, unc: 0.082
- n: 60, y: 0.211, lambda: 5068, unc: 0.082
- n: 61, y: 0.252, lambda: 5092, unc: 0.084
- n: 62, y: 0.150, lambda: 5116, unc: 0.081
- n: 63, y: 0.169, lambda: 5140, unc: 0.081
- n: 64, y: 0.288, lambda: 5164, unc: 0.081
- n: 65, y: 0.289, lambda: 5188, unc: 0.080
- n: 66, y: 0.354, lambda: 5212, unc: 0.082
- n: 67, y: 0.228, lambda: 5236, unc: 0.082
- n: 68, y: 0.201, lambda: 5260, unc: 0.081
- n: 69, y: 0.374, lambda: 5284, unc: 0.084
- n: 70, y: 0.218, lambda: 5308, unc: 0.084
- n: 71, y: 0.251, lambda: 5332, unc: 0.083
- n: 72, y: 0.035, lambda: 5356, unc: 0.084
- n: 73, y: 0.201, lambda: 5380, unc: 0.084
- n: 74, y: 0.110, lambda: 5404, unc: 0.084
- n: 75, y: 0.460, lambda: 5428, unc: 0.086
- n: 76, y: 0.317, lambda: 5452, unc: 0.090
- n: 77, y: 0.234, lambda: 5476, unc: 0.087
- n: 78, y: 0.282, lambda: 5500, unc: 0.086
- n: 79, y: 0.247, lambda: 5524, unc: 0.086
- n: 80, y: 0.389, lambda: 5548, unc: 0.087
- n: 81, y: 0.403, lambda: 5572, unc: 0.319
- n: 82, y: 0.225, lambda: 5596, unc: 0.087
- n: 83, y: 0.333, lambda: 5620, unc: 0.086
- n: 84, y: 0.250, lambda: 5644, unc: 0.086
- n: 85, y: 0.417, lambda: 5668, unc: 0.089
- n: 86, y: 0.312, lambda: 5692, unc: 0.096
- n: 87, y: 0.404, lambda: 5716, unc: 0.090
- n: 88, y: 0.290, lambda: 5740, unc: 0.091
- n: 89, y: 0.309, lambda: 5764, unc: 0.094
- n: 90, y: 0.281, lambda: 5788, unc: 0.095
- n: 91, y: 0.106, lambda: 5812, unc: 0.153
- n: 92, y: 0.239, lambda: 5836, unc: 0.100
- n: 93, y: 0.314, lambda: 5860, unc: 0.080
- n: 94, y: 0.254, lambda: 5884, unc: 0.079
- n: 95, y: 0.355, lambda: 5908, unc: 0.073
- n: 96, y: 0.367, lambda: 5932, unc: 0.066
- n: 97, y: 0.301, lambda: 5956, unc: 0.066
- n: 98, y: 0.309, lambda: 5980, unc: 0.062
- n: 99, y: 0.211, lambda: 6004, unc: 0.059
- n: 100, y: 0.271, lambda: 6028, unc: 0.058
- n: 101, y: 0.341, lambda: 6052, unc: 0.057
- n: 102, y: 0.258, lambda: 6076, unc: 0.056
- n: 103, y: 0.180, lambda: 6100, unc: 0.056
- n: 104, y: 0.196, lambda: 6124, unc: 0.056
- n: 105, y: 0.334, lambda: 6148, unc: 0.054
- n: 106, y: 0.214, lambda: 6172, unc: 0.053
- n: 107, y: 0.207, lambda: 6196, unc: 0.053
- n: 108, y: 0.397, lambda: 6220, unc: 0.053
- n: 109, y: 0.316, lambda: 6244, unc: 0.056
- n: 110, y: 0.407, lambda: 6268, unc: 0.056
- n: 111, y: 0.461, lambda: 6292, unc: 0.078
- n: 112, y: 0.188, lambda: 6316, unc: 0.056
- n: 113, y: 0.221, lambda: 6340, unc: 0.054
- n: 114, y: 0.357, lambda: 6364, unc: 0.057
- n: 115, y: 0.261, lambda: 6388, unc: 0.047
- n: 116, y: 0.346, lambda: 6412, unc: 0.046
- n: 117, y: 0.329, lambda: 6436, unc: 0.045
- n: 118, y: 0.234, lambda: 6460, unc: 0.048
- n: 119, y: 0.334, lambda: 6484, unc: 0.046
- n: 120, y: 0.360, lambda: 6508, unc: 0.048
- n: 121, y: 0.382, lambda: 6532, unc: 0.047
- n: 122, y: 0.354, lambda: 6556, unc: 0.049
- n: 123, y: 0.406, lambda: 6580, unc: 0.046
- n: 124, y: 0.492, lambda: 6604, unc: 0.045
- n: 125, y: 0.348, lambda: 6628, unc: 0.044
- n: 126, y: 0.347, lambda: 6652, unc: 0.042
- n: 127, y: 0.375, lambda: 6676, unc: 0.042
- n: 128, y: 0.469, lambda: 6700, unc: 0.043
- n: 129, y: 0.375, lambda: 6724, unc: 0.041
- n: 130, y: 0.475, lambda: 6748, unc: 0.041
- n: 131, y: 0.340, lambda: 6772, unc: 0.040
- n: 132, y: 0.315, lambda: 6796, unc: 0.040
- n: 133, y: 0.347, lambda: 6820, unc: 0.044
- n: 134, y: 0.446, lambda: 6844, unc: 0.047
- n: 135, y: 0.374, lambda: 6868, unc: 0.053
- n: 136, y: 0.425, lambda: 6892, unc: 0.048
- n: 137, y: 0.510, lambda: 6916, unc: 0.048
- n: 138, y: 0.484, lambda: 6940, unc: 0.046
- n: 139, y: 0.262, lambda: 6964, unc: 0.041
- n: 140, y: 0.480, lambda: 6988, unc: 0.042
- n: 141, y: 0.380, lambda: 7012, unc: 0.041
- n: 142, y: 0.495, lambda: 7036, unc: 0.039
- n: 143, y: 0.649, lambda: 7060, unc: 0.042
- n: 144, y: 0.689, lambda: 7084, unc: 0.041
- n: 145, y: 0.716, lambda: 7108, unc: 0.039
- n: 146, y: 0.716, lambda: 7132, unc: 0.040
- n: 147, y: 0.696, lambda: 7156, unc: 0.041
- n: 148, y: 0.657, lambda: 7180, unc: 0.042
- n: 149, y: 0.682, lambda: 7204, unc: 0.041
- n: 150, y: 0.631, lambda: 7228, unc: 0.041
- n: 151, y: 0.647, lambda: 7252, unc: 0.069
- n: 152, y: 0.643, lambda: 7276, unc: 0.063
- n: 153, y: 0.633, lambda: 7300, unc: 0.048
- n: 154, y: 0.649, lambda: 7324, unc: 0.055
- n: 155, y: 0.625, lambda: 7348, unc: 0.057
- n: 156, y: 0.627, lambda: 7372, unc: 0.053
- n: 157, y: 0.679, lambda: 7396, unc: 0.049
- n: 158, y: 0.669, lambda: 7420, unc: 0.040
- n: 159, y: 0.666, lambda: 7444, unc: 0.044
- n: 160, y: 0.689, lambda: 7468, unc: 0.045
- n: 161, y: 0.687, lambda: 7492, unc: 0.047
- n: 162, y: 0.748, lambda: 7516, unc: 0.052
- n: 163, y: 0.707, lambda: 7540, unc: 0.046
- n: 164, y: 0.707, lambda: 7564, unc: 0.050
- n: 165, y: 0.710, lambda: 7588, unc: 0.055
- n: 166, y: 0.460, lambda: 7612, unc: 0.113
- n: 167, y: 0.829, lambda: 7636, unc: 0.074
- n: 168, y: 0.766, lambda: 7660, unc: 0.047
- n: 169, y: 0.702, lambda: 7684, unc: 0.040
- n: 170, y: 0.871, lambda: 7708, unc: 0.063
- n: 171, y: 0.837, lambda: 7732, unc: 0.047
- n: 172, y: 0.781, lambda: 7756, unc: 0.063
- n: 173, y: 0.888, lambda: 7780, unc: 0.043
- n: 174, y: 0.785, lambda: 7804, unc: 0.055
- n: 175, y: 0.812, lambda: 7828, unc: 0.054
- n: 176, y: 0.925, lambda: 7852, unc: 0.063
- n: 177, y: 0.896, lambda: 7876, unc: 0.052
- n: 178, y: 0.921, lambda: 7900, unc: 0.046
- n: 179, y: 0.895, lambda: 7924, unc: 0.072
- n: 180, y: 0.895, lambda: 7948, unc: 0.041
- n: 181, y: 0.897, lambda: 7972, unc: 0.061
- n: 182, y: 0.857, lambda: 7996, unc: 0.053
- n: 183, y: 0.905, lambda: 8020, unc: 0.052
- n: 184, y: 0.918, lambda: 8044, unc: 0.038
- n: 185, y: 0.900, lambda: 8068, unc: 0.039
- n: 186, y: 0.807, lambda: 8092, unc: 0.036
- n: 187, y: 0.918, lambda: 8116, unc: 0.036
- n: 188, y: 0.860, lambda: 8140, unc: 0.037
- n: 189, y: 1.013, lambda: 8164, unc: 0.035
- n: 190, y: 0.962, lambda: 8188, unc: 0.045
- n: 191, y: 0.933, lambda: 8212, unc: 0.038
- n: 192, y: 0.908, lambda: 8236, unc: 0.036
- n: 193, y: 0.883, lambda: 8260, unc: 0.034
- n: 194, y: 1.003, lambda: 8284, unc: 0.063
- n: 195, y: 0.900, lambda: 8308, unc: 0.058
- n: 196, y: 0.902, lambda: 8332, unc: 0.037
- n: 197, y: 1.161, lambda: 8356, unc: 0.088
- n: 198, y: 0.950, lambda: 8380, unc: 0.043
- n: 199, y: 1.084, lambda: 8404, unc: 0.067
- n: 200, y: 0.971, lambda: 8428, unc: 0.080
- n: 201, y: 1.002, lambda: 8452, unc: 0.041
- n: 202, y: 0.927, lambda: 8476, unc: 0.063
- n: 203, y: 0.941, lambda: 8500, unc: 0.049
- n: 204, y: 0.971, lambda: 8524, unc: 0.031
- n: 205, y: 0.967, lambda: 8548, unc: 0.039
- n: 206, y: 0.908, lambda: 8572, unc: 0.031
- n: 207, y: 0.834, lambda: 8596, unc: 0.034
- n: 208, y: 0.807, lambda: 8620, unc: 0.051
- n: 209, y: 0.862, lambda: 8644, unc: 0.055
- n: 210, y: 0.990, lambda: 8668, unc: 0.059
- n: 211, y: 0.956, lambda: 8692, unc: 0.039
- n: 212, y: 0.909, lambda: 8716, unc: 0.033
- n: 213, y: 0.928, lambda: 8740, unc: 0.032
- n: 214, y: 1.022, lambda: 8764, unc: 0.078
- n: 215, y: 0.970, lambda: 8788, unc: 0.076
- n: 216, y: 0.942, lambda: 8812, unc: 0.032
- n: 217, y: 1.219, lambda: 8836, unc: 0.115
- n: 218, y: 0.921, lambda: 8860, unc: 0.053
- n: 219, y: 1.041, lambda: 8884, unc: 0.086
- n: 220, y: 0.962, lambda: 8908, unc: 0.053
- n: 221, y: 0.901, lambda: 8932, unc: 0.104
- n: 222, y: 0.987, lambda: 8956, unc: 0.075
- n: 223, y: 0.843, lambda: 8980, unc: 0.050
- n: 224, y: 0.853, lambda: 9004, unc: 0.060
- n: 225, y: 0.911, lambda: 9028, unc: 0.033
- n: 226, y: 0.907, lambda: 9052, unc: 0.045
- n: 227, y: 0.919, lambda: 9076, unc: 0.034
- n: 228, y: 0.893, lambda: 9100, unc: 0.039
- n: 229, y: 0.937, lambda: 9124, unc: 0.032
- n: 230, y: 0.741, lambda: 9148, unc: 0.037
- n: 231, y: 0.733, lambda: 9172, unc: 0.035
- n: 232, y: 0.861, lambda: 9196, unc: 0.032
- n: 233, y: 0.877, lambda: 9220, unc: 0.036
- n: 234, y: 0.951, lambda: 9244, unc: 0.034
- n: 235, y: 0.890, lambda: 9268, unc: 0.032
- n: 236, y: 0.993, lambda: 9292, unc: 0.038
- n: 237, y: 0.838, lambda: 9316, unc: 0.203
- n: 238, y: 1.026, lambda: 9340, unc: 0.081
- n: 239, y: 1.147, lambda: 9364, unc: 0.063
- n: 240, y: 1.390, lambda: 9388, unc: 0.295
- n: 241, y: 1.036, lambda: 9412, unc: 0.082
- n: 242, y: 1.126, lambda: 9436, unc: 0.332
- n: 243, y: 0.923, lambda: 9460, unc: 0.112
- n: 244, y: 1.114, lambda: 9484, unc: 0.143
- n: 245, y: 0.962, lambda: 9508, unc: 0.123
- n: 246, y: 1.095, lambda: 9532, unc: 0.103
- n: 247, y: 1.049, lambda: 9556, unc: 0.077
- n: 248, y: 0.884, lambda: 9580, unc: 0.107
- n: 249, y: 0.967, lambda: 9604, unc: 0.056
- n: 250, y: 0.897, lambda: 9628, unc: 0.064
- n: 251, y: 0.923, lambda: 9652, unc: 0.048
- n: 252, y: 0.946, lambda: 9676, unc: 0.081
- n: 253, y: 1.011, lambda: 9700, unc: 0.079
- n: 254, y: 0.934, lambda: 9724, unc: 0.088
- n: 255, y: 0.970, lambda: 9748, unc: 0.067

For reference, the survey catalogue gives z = 0.769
